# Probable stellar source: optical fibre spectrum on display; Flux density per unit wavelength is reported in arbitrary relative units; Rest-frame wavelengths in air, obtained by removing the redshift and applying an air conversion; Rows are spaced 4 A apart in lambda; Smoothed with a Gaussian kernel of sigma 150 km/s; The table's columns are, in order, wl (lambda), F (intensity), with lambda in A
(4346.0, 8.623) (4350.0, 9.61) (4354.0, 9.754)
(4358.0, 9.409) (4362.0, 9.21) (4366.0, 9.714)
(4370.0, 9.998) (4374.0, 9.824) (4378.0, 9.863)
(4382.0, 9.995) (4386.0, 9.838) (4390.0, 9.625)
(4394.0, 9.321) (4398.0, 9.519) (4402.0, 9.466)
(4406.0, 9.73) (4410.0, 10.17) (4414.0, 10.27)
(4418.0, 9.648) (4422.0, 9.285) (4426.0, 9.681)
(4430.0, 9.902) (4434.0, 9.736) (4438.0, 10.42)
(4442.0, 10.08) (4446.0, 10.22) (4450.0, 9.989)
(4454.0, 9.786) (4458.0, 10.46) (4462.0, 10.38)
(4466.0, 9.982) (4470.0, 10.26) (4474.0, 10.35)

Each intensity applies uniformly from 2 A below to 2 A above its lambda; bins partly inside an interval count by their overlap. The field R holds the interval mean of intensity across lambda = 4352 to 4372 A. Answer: 9.62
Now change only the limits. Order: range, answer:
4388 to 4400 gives 9.49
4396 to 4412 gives 9.72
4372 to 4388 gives 9.88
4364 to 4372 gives 9.86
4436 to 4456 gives 10.1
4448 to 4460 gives 10.1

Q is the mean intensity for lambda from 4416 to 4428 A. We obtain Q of 9.54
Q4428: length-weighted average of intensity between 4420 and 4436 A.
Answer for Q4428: 9.65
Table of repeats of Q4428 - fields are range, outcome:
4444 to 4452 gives 10.1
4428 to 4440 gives 10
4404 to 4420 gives 9.95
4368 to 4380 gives 9.89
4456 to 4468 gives 10.3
